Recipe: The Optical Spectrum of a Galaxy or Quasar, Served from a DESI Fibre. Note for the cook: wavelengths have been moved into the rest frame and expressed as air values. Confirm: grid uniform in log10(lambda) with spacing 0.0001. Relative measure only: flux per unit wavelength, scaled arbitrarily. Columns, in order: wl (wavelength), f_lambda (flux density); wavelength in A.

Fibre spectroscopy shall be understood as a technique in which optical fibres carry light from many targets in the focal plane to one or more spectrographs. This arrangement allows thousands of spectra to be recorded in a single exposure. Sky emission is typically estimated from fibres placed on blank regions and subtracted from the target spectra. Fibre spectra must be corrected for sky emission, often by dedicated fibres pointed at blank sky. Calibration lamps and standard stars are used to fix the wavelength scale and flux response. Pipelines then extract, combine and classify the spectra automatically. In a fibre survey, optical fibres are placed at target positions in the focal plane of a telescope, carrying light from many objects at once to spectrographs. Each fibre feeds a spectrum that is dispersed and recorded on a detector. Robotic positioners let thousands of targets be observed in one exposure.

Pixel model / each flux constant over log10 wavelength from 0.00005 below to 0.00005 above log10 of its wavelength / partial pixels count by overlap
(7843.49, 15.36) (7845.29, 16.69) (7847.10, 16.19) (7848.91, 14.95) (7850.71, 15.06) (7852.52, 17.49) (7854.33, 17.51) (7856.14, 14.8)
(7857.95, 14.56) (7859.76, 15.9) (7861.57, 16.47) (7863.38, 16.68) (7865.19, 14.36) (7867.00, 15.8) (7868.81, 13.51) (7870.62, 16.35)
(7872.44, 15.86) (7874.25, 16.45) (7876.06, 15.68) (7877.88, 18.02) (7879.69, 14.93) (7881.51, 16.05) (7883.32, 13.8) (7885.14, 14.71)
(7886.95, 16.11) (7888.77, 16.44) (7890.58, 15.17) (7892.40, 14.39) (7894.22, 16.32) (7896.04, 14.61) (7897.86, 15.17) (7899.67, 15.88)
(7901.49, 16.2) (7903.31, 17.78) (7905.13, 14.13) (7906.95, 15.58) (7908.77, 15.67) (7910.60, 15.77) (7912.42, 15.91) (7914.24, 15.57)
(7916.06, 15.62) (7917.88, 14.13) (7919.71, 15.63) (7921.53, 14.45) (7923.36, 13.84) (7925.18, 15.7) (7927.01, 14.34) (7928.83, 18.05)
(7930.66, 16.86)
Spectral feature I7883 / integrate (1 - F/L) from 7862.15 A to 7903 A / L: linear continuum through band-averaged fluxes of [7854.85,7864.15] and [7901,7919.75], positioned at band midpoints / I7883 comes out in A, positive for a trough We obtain 0.2 A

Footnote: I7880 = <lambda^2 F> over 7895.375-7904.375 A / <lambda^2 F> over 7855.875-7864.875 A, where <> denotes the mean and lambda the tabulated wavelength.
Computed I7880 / 1.0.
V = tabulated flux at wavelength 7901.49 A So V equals 16.2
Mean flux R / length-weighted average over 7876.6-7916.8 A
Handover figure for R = 15.6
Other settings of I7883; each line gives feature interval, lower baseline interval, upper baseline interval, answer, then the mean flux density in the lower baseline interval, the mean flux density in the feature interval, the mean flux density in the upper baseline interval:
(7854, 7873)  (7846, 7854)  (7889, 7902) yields 0.4 A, 16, 15.6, 15.4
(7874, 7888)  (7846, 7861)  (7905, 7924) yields -0.1 A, 15.8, 15.7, 15.2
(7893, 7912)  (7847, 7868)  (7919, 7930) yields -0.2 A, 15.8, 15.7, 15.4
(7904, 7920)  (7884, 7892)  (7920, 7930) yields 0.0 A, 15.5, 15.4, 15.3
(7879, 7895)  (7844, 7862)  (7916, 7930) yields 0.3 A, 15.9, 15.3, 15.2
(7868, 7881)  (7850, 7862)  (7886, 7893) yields -0.1 A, 16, 15.8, 15.6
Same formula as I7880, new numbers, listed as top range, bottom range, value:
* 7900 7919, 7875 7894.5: 1.01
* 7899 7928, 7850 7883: 0.98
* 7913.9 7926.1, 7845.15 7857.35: 0.95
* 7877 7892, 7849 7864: 0.98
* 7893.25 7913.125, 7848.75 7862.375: 1.00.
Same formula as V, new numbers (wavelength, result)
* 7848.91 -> 14.95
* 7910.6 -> 15.77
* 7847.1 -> 16.19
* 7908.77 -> 15.67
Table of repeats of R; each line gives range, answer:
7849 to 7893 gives 15.7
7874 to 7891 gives 15.7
